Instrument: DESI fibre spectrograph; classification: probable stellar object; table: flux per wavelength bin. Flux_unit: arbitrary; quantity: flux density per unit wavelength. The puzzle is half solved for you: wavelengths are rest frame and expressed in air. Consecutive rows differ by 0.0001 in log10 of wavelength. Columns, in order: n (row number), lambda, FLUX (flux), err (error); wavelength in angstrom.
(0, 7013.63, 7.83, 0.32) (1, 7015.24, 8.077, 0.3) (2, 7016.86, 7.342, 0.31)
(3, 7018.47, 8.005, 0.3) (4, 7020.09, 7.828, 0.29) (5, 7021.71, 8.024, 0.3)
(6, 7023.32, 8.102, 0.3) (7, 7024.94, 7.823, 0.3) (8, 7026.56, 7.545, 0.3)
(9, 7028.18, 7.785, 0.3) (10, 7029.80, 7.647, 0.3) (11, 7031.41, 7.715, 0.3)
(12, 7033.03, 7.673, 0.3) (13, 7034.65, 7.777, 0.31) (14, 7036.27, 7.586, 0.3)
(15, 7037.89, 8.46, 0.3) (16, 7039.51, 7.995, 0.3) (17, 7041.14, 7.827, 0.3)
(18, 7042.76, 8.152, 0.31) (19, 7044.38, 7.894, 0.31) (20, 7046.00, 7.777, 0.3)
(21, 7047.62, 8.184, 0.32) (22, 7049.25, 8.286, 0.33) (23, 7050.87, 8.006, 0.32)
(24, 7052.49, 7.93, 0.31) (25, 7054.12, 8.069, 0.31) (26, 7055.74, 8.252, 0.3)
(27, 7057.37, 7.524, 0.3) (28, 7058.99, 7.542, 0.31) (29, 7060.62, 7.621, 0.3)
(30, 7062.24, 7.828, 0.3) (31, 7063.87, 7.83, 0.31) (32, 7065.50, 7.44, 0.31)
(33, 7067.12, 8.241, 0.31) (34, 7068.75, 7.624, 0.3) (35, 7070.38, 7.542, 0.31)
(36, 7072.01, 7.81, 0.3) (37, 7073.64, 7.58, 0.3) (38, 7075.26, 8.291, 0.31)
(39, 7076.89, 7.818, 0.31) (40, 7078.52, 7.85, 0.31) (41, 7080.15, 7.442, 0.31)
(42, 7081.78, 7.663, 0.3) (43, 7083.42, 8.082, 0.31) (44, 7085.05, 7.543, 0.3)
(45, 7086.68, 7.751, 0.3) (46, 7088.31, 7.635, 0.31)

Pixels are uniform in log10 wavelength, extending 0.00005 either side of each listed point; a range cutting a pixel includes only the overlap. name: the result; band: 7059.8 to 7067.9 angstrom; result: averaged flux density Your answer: 7.79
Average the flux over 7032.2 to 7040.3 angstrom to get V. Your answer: 7.9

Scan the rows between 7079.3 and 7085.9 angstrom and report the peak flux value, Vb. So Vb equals 8.082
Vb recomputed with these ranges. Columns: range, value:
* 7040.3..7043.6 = 8.152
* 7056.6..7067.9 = 8.241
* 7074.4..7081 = 8.291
